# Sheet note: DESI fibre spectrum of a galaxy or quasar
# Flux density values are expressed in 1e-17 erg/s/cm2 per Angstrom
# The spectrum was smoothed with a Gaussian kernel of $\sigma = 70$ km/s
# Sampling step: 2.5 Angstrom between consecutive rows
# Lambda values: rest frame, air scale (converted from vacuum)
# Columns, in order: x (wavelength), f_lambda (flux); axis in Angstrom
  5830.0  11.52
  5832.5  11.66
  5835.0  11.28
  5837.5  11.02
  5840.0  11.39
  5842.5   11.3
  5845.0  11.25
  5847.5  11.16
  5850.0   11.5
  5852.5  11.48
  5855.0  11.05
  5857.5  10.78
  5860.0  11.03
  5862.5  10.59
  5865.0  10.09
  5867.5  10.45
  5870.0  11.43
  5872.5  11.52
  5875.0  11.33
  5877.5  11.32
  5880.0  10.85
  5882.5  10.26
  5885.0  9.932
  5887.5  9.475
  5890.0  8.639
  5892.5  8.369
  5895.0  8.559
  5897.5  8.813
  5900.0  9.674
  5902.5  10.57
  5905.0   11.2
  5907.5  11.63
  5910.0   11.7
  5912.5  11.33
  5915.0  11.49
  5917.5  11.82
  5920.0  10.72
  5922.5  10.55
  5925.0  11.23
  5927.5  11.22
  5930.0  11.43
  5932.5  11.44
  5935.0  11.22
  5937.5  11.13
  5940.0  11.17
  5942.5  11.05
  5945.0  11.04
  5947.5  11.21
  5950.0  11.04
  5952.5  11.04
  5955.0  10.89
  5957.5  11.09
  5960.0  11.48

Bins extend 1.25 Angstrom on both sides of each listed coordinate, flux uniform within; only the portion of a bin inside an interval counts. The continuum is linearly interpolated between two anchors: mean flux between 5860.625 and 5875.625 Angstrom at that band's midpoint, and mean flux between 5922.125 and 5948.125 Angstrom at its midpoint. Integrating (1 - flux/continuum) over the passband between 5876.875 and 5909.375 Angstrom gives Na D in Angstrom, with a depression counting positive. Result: 3.08 Angstrom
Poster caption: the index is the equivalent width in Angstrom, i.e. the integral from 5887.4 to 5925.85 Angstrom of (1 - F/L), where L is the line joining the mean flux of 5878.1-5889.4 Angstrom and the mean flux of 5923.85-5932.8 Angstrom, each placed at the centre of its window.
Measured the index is 1.33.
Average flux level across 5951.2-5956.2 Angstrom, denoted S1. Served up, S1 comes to 11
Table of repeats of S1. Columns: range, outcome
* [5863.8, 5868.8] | 10.3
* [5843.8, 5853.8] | 11.3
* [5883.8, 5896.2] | 8.99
